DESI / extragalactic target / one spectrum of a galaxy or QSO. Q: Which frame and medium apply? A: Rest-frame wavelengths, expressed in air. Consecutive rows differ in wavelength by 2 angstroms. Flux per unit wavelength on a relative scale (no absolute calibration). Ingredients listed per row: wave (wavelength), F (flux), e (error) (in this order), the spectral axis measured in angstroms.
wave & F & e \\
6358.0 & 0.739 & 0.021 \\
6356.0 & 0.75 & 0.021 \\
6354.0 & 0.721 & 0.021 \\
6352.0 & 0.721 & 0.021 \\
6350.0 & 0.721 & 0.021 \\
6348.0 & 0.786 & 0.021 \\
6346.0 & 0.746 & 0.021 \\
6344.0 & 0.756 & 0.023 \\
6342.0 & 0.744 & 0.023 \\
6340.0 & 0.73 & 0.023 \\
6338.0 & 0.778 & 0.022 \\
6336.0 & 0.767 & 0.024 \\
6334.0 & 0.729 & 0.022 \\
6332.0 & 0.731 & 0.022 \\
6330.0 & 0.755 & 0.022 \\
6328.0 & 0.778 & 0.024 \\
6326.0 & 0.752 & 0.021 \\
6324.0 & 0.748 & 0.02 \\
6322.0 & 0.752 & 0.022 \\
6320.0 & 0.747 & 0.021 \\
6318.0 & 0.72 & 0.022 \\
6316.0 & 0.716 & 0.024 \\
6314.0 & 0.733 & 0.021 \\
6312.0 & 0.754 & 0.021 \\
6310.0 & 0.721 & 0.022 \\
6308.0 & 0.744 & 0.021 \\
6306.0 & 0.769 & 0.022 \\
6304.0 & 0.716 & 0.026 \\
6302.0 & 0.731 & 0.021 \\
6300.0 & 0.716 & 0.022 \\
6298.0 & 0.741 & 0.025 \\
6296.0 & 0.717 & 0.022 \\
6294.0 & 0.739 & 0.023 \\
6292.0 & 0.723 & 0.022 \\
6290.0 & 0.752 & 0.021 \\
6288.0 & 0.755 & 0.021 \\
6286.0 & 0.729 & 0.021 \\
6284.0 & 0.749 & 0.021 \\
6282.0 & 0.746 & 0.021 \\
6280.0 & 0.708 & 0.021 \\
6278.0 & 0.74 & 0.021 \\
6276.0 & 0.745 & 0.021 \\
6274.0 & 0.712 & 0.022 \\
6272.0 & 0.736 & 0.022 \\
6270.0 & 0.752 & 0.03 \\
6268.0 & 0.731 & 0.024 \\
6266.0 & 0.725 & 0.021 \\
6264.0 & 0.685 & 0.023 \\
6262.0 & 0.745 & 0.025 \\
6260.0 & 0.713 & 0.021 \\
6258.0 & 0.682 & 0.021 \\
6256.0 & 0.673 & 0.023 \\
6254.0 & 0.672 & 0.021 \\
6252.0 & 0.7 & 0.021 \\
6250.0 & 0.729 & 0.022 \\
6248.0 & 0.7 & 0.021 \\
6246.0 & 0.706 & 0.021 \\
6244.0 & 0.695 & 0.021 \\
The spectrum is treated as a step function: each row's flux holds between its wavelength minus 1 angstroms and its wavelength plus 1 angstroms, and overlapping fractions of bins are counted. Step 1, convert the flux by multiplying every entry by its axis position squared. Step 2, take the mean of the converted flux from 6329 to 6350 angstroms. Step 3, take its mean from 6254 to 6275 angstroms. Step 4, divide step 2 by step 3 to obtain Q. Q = 1.1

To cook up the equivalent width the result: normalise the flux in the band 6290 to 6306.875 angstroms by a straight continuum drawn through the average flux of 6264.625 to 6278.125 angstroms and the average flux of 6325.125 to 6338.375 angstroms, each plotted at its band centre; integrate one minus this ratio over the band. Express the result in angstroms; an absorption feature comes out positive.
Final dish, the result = 0.2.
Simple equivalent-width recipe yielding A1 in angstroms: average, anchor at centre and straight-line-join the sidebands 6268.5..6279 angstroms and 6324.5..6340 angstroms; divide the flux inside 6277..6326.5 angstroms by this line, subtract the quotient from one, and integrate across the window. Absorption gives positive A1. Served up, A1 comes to 0.6 angstroms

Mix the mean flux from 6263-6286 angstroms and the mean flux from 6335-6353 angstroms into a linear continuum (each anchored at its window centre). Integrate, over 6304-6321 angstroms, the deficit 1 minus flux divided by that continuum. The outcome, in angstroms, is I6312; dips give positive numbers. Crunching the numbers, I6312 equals 0.1 angstroms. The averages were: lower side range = 0.73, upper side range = 0.75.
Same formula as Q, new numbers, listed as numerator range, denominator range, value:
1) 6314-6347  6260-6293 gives 1.04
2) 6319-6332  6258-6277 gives 1.06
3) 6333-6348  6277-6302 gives 1.04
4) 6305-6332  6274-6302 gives 1.02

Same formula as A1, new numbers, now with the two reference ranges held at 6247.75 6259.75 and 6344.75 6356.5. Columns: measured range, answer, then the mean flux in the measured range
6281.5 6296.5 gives -0.6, 0.739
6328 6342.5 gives -0.3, 0.75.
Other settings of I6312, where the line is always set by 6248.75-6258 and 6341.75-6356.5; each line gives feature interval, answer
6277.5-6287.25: -0.37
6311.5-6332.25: -0.45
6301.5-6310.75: -0.21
